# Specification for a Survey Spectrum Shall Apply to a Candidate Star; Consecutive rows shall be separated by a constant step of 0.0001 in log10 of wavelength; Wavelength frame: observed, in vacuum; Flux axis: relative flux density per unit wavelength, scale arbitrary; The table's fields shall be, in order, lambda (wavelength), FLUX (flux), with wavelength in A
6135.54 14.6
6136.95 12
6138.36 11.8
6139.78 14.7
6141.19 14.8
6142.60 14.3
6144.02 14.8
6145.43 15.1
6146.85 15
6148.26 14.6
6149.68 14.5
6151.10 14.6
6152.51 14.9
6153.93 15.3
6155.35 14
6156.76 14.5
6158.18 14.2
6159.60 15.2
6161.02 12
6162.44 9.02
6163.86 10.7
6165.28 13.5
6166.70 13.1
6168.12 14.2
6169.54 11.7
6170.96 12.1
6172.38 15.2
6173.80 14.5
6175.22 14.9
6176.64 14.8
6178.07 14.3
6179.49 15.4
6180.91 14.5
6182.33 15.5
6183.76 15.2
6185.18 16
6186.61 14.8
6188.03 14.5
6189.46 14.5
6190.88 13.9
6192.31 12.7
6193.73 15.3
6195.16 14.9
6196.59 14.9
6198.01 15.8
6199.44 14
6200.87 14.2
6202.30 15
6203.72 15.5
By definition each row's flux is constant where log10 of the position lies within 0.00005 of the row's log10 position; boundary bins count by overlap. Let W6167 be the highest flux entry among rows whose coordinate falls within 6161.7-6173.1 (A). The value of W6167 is 15.2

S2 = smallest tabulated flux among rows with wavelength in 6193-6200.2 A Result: 14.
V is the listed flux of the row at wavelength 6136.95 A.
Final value 12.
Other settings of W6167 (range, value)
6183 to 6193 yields 16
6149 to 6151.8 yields 14.6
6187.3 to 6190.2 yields 14.5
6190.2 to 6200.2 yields 15.8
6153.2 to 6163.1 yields 15.3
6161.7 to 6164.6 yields 10.7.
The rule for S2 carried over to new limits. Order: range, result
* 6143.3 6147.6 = 14.8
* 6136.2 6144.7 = 11.8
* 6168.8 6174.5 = 11.7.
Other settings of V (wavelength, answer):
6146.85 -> 15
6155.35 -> 14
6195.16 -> 14.9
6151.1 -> 14.6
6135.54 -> 14.6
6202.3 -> 15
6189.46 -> 14.5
